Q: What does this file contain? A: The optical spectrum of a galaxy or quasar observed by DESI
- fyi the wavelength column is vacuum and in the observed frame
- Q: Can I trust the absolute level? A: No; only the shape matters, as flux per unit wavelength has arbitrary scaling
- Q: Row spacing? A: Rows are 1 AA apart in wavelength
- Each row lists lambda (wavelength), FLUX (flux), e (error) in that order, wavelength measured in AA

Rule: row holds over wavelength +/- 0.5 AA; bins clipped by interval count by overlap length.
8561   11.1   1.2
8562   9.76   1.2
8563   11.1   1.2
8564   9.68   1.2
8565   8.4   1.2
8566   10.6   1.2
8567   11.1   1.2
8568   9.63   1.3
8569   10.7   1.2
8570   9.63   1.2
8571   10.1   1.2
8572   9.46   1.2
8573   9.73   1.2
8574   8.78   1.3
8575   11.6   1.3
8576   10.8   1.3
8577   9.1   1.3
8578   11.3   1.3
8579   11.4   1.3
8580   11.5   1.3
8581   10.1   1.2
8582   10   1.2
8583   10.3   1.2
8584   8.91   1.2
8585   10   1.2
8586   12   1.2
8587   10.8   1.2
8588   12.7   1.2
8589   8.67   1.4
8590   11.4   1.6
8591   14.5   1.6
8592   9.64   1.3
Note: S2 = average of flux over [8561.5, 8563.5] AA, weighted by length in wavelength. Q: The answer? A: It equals 10.4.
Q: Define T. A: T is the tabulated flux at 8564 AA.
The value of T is 9.68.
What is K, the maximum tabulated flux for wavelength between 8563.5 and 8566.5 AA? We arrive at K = 10.6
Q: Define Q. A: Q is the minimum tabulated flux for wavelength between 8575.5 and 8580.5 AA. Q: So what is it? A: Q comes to 9.1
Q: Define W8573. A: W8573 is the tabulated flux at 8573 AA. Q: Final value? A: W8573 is 9.73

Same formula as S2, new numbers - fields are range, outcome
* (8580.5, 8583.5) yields 10.1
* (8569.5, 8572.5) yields 9.73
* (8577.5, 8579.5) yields 11.4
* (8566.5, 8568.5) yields 10.4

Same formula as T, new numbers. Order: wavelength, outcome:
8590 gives 11.4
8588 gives 12.7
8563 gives 11.1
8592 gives 9.64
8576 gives 10.8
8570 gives 9.63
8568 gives 9.63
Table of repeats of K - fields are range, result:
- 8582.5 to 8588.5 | 12.7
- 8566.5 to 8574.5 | 11.1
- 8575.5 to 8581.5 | 11.5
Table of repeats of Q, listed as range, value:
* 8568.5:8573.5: 9.46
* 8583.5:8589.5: 8.67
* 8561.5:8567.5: 8.4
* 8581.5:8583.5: 10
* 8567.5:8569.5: 9.63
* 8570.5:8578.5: 8.78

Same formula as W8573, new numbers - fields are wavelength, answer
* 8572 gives 9.46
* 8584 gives 8.91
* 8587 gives 10.8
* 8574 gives 8.78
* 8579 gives 11.4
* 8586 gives 12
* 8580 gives 11.5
